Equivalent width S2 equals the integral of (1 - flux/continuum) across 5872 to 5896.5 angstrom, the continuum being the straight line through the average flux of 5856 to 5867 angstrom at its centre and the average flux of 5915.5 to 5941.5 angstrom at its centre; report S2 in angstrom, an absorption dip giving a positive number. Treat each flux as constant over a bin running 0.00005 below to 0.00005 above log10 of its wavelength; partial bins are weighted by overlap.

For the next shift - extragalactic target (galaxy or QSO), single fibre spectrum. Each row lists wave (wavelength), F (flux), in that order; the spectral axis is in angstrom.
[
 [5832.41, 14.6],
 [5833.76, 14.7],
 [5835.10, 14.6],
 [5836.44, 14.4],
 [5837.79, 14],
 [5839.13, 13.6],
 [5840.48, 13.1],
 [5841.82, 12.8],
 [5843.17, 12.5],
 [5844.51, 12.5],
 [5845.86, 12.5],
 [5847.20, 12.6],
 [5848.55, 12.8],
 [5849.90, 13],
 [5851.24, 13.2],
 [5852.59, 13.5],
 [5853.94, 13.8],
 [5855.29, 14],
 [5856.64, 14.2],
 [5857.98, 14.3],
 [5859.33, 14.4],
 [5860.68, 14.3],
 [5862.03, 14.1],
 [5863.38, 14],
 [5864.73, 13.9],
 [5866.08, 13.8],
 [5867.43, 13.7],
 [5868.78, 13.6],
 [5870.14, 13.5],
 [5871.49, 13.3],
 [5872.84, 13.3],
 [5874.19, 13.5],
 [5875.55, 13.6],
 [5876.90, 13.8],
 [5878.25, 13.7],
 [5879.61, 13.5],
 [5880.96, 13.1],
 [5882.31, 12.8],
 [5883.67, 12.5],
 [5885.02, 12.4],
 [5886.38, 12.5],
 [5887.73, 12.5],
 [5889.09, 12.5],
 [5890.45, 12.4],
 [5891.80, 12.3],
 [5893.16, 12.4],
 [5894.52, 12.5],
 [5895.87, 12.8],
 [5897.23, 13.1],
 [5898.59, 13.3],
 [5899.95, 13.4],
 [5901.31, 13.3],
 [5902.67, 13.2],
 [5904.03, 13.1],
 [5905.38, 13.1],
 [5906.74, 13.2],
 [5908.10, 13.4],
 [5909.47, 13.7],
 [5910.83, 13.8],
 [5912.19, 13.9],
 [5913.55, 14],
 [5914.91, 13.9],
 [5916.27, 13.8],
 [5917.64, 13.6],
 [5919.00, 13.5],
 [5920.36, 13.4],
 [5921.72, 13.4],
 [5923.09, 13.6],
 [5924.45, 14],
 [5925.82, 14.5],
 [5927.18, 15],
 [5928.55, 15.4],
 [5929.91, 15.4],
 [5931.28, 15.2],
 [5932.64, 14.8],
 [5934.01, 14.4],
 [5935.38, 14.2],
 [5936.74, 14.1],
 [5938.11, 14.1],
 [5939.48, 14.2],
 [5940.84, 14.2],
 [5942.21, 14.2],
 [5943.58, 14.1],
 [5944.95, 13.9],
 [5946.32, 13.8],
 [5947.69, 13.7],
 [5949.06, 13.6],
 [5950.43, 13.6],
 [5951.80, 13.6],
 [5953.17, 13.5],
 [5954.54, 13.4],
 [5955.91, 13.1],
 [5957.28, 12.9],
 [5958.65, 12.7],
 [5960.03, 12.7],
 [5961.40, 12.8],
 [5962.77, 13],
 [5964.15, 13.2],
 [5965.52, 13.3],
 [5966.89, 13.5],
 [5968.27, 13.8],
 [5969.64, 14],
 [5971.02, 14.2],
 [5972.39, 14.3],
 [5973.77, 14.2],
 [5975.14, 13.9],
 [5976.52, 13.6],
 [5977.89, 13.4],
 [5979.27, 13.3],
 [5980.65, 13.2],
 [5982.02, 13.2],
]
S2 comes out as 2.2 angstrom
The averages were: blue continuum 14.1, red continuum 14.3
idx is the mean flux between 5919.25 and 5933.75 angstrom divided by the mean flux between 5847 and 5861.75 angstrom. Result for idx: 1.1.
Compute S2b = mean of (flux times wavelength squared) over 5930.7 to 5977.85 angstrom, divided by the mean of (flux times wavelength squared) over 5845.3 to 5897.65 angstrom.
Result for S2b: 1.07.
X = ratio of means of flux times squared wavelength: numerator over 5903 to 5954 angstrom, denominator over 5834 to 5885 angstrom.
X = 1.06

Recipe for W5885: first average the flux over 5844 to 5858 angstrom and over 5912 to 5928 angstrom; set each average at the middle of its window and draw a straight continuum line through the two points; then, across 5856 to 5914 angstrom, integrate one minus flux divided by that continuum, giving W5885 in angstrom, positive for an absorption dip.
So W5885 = 1.0 angstrom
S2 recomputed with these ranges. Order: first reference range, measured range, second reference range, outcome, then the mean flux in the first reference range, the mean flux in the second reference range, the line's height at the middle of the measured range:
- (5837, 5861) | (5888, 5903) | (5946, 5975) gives 0.7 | 13.4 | 13.5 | 13.4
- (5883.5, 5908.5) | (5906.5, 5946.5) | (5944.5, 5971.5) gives -3.0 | 12.8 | 13.4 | 13.1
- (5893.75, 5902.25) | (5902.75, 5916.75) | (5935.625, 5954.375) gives -0.3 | 13.1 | 13.9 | 13.3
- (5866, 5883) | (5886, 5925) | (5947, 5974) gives 0.6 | 13.5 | 13.4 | 13.5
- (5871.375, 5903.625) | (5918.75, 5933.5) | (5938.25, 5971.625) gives -1.2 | 13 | 13.5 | 13.3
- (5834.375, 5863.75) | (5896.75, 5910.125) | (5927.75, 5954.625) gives 0.6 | 13.6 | 14.2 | 13.9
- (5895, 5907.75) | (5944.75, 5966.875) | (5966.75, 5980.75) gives 0.6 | 13.2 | 13.8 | 13.6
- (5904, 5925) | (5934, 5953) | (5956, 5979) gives -0.6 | 13.6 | 13.5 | 13.5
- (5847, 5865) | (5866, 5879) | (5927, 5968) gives 0.2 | 13.7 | 13.8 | 13.8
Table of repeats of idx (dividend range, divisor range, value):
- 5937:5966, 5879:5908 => 1.05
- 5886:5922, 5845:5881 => 0.97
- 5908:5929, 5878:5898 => 1.10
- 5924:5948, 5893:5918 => 1.08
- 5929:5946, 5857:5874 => 1.04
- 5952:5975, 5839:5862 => 1.00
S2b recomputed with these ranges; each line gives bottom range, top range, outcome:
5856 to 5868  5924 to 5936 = 1.07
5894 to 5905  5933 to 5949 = 1.09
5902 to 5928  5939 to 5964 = 1.00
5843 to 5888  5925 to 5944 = 1.11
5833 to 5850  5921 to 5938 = 1.12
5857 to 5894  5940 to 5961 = 1.04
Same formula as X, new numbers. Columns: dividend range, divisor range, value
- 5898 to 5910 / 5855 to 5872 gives 0.97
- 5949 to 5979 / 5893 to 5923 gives 1.03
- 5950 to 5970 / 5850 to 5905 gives 1.02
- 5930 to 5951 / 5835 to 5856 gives 1.10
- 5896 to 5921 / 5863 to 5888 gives 1.02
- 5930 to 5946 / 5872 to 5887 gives 1.11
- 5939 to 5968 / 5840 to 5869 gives 1.03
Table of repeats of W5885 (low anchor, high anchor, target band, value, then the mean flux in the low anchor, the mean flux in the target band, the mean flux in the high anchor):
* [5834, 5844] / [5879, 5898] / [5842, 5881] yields -1.0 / 13.6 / 13.5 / 12.7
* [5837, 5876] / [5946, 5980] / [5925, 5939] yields -1.3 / 13.5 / 14.7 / 13.5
